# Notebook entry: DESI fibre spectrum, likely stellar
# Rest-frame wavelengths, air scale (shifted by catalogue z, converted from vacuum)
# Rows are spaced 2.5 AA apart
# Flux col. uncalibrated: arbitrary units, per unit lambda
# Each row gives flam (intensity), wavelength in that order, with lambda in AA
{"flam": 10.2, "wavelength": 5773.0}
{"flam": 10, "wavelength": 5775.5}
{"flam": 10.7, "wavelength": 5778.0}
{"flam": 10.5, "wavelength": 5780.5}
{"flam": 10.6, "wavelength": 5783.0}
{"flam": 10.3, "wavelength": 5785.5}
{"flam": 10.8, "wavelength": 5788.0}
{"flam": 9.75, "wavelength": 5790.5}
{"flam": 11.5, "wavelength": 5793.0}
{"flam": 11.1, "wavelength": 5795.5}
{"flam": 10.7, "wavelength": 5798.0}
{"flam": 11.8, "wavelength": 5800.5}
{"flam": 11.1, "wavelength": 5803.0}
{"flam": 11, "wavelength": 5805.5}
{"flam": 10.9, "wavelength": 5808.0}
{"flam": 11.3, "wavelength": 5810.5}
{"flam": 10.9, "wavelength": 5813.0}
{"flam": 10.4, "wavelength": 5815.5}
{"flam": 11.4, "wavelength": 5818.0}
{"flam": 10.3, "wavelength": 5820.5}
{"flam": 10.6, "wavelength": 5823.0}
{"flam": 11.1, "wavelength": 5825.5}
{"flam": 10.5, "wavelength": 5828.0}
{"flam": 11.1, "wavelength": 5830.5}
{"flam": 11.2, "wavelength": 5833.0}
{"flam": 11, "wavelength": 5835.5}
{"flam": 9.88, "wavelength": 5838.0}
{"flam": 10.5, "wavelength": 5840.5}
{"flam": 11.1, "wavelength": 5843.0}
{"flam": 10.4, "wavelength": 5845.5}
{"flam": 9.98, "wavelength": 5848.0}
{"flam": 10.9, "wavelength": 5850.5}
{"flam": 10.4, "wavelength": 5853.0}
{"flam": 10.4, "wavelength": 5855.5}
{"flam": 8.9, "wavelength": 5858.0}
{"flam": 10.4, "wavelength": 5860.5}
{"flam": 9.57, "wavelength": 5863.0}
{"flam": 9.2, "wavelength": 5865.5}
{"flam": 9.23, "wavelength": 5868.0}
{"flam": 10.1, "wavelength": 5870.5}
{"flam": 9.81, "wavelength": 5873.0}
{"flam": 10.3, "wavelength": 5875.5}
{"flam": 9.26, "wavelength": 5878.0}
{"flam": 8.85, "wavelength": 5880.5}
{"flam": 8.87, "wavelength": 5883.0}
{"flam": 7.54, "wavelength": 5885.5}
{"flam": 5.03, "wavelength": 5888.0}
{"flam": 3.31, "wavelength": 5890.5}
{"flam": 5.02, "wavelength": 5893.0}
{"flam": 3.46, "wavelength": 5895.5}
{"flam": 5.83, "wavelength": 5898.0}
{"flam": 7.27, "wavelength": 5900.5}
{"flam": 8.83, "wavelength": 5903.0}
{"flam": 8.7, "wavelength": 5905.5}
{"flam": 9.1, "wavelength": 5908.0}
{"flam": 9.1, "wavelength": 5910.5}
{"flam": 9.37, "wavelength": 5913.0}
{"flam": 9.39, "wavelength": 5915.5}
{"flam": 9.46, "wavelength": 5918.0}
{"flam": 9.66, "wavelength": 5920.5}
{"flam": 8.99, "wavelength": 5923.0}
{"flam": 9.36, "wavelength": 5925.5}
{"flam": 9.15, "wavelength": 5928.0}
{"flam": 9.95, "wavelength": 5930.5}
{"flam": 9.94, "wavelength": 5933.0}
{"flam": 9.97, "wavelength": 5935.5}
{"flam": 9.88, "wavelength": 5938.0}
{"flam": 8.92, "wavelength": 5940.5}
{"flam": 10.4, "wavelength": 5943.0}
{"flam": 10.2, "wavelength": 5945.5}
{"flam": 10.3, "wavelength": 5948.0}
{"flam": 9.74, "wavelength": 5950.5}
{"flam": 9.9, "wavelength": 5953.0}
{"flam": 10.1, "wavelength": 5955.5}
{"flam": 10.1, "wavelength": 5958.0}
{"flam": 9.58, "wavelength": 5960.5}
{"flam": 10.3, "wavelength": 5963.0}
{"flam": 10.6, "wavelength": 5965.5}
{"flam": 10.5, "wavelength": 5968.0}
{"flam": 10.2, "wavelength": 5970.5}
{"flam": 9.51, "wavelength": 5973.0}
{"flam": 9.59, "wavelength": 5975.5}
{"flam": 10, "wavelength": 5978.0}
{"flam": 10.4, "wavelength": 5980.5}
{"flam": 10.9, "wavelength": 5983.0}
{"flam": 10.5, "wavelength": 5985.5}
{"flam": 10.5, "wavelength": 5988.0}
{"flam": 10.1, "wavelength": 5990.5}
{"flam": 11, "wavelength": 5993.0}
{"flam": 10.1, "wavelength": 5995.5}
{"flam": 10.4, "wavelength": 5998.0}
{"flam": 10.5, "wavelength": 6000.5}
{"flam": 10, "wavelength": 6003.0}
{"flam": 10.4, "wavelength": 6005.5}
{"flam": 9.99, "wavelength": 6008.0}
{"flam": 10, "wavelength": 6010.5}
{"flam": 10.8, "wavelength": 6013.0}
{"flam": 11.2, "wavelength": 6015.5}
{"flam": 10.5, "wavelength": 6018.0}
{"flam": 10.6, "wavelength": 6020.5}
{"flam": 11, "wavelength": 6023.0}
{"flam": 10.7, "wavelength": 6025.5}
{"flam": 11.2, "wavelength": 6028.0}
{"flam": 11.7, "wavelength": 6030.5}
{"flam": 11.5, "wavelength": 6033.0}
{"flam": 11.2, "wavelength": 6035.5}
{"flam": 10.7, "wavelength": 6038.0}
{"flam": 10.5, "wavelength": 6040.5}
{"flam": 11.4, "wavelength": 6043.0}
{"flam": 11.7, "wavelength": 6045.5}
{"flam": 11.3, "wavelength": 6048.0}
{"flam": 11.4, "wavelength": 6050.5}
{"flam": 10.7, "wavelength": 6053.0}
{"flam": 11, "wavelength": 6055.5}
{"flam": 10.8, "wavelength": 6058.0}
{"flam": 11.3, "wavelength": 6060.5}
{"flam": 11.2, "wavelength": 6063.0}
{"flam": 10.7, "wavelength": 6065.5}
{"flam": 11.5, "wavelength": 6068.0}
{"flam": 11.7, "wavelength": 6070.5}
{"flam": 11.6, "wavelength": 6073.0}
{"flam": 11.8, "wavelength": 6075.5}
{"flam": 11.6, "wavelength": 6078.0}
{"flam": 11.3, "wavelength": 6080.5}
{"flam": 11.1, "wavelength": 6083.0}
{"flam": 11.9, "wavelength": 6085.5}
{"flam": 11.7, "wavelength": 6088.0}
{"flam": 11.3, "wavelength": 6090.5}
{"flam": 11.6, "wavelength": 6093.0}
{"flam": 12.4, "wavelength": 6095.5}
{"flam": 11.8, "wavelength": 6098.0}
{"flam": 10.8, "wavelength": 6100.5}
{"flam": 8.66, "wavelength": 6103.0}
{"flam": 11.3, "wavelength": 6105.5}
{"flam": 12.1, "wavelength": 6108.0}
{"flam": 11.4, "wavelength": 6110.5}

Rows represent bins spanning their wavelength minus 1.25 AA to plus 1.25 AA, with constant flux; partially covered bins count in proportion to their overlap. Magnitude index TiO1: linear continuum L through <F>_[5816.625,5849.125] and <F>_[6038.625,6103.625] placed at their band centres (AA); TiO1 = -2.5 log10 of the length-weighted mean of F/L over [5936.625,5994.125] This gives 0.09 mag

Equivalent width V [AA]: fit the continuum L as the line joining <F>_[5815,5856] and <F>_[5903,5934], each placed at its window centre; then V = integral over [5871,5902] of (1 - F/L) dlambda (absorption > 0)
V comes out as 8.6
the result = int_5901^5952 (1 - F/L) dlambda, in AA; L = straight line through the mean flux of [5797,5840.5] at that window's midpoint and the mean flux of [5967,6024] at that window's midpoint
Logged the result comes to 5.22 AA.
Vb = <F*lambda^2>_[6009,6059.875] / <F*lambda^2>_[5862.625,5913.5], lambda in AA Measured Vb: 1.45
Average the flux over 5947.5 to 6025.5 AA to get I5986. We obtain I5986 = 10.3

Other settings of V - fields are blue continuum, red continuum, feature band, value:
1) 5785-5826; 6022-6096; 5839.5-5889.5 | 6.74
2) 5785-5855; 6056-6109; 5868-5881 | 1.47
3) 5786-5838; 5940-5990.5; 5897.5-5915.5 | 3.33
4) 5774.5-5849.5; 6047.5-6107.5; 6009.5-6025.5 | 0.67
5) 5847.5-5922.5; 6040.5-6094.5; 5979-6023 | -0.62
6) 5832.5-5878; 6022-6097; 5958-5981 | 1.56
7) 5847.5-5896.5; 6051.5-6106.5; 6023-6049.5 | -1.20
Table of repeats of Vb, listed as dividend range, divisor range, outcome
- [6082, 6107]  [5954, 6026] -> 1.13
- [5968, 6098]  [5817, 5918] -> 1.26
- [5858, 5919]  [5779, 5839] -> 0.78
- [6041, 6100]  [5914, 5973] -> 1.21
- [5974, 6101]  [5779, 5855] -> 1.10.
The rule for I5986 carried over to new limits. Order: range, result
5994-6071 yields 10.9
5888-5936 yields 8.09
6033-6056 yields 11.1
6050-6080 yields 11.3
